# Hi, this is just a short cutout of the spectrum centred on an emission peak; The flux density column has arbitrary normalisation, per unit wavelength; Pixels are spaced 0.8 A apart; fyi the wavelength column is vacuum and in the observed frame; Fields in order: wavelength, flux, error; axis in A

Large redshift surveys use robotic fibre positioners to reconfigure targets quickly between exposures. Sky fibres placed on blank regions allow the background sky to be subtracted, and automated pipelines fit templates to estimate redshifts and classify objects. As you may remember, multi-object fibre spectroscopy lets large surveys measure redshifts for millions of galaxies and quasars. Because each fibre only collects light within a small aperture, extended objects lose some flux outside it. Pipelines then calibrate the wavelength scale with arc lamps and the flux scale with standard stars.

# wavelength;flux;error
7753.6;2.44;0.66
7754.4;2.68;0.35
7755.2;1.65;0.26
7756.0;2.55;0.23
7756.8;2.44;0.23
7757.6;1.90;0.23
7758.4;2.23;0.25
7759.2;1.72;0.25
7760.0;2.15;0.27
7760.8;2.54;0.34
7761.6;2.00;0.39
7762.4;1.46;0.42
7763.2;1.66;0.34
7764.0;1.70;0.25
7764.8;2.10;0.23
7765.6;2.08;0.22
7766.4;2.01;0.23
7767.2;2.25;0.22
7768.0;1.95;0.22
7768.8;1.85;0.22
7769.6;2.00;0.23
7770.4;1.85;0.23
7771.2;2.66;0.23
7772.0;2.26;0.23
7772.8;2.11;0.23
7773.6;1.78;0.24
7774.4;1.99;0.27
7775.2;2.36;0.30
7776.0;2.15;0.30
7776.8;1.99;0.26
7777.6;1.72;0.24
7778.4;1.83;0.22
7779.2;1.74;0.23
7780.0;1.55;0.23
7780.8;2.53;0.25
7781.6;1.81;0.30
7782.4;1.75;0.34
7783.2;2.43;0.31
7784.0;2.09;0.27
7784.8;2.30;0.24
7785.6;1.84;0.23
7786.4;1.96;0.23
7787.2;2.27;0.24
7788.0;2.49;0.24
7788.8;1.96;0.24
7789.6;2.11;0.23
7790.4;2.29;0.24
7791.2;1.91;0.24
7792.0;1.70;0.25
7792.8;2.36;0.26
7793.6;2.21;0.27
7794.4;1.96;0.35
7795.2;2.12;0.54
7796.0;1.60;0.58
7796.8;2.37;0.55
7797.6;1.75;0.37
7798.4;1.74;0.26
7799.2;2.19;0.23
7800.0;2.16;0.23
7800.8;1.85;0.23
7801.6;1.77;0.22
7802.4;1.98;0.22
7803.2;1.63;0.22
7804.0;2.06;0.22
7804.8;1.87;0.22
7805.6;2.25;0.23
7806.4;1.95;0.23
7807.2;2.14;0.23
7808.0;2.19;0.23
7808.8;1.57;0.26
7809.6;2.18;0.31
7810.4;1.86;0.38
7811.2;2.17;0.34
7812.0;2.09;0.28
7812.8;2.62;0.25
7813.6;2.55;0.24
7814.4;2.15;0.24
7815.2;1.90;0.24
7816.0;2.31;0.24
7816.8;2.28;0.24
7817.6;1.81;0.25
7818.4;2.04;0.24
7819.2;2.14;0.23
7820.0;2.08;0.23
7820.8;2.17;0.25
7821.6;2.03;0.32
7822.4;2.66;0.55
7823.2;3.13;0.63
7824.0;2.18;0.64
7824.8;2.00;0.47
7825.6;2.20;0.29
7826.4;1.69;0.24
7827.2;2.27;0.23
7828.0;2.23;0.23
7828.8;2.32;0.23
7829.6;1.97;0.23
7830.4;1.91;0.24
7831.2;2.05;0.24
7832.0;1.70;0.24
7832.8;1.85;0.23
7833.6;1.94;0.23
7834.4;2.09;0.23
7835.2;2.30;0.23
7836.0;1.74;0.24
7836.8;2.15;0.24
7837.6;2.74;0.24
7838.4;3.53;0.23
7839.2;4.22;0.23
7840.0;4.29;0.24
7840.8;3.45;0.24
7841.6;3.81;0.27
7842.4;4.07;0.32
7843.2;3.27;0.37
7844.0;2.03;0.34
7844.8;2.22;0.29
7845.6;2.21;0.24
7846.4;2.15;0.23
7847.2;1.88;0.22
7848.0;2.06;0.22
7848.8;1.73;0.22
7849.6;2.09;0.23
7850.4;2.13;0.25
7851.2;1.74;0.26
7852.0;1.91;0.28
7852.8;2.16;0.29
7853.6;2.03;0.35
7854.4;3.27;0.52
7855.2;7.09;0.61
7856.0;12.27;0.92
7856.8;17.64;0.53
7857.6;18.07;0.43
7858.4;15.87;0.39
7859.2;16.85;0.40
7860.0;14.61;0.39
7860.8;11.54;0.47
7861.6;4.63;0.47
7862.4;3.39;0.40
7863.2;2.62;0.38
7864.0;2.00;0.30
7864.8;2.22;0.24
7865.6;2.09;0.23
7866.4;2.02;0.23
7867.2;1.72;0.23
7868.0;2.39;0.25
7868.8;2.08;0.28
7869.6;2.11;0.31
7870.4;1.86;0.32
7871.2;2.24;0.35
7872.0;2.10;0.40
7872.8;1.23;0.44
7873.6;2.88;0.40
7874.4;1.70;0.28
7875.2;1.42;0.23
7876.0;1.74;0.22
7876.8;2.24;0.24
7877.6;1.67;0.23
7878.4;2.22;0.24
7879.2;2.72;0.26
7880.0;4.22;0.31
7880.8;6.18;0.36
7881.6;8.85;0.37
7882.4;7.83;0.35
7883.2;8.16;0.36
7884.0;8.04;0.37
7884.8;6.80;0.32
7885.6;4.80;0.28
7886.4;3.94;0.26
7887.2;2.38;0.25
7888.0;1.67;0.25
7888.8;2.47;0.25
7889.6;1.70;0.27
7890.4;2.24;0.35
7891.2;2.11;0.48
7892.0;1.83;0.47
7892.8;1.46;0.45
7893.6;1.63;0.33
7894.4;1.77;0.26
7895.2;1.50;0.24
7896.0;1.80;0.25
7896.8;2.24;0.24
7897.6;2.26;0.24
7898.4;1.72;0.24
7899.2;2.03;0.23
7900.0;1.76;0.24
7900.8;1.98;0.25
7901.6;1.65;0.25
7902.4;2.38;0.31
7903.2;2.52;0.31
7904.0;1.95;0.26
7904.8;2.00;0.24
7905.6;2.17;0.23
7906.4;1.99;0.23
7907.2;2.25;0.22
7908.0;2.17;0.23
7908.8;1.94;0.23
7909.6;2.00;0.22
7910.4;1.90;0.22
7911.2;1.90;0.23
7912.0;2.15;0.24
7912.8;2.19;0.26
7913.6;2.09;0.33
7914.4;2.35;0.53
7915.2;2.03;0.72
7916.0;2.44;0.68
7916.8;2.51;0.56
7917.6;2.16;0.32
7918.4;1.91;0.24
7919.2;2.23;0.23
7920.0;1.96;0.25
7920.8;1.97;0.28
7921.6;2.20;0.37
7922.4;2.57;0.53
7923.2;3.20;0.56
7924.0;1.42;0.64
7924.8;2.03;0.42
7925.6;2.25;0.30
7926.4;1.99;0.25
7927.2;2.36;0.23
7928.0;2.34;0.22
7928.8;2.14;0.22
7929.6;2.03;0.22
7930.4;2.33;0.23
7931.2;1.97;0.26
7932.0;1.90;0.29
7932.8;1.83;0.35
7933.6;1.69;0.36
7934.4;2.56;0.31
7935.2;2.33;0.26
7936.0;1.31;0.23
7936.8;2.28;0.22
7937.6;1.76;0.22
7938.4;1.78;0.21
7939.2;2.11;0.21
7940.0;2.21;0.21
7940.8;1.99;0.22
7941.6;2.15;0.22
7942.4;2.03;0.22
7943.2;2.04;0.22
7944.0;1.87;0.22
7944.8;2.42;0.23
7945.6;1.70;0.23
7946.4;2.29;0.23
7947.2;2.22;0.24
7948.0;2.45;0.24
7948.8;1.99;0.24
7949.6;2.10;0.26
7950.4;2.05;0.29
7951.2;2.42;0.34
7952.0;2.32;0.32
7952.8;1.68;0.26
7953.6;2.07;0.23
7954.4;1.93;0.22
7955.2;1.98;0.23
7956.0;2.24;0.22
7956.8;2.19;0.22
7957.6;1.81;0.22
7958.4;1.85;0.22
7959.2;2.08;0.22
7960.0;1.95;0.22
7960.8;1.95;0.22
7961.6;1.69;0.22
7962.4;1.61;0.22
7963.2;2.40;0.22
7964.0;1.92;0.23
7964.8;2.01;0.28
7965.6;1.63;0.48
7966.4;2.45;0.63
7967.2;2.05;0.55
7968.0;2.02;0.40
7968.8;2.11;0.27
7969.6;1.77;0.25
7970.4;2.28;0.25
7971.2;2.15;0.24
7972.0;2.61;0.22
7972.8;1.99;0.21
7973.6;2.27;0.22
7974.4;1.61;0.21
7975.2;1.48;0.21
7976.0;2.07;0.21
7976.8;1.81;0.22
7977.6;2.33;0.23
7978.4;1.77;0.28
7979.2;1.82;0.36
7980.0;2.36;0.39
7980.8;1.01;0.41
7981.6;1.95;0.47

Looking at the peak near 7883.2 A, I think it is [N II]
